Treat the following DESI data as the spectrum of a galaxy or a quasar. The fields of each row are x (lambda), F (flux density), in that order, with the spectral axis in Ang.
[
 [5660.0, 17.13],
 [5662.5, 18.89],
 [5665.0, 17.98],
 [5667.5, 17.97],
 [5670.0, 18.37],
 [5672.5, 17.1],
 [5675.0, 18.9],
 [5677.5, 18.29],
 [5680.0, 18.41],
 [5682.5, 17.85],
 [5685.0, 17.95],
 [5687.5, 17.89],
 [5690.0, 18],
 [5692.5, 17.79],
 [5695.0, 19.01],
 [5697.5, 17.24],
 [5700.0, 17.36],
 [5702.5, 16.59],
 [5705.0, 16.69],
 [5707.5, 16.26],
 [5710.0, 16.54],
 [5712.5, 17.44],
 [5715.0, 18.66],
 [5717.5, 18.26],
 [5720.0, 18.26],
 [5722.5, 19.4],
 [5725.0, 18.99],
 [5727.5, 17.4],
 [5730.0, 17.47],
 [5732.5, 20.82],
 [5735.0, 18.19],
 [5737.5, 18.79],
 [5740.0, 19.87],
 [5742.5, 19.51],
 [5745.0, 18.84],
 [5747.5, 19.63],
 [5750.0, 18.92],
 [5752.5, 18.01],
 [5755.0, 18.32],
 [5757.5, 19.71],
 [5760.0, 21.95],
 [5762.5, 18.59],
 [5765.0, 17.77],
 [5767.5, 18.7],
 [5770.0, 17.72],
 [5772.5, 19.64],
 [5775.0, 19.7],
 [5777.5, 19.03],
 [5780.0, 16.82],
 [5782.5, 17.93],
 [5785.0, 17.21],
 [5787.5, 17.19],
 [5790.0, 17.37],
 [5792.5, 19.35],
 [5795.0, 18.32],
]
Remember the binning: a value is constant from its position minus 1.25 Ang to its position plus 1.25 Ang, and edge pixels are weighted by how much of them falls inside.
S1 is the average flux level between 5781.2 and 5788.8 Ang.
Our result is 17.4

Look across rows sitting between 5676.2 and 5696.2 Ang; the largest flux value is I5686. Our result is 19.01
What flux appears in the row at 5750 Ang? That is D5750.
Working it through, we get 18.92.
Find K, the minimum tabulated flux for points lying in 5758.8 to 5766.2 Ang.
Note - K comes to 17.77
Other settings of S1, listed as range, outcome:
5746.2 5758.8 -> 18.9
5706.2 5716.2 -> 17.2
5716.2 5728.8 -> 18.5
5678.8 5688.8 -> 18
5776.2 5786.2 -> 17.8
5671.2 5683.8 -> 18.1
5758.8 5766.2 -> 19.4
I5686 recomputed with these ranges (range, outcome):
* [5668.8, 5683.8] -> 18.9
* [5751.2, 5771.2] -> 21.95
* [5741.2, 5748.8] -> 19.63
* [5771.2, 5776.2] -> 19.7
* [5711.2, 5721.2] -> 18.66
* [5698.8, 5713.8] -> 17.44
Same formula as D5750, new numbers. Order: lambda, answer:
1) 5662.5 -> 18.89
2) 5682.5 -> 17.85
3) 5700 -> 17.36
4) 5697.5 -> 17.24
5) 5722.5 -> 19.4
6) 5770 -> 17.72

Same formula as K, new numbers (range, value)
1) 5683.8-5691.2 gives 17.89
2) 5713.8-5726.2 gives 18.26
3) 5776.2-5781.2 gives 16.82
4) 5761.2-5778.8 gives 17.72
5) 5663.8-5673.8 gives 17.1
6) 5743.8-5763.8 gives 18.01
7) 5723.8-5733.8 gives 17.4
